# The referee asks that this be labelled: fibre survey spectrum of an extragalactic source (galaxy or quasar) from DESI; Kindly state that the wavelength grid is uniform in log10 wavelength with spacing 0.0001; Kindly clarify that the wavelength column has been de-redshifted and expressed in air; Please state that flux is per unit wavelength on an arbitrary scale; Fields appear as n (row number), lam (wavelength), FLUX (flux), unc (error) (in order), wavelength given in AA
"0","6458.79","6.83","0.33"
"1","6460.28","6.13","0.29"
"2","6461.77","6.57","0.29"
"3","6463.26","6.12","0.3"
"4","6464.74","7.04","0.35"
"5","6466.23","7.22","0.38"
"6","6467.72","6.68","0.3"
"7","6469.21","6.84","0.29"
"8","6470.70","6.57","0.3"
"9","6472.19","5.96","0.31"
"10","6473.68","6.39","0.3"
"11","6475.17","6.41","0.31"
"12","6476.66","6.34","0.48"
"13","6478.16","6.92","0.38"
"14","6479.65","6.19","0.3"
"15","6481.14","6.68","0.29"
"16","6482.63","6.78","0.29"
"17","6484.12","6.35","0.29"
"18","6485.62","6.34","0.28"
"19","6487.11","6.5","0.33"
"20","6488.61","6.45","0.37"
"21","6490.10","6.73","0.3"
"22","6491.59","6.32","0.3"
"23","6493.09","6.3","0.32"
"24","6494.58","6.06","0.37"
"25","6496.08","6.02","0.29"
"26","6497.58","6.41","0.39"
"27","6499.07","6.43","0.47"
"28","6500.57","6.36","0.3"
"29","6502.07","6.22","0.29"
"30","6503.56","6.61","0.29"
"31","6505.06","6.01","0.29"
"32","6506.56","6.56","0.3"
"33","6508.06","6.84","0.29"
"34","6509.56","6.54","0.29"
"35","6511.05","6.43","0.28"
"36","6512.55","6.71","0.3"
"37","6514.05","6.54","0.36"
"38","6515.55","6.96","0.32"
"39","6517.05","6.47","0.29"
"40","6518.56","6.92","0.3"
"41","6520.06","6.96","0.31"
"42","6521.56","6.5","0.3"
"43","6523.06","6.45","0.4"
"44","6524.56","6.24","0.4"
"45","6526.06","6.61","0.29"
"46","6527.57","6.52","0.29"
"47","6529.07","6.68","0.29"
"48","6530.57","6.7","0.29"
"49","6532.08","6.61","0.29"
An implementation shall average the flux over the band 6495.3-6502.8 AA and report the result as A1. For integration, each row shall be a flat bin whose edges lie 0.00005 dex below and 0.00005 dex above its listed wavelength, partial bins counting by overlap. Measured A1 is 6.28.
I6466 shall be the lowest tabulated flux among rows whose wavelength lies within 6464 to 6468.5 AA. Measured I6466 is 6.68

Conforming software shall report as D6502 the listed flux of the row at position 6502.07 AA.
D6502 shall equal 6.22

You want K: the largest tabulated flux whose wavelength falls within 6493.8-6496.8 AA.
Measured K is 6.06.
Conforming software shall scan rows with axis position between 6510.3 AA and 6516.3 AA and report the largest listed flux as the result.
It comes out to 6.96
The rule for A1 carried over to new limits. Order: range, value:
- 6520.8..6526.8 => 6.46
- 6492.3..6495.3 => 6.18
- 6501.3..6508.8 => 6.45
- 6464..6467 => 7.13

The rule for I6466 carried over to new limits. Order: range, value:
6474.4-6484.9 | 6.19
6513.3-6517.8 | 6.47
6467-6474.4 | 5.96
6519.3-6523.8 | 6.45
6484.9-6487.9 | 6.34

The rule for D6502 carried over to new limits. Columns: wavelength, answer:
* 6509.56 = 6.54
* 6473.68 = 6.39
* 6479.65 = 6.19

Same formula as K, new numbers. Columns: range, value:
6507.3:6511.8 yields 6.84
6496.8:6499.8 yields 6.43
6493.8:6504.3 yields 6.61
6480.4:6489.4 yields 6.78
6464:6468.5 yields 7.22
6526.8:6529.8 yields 6.68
